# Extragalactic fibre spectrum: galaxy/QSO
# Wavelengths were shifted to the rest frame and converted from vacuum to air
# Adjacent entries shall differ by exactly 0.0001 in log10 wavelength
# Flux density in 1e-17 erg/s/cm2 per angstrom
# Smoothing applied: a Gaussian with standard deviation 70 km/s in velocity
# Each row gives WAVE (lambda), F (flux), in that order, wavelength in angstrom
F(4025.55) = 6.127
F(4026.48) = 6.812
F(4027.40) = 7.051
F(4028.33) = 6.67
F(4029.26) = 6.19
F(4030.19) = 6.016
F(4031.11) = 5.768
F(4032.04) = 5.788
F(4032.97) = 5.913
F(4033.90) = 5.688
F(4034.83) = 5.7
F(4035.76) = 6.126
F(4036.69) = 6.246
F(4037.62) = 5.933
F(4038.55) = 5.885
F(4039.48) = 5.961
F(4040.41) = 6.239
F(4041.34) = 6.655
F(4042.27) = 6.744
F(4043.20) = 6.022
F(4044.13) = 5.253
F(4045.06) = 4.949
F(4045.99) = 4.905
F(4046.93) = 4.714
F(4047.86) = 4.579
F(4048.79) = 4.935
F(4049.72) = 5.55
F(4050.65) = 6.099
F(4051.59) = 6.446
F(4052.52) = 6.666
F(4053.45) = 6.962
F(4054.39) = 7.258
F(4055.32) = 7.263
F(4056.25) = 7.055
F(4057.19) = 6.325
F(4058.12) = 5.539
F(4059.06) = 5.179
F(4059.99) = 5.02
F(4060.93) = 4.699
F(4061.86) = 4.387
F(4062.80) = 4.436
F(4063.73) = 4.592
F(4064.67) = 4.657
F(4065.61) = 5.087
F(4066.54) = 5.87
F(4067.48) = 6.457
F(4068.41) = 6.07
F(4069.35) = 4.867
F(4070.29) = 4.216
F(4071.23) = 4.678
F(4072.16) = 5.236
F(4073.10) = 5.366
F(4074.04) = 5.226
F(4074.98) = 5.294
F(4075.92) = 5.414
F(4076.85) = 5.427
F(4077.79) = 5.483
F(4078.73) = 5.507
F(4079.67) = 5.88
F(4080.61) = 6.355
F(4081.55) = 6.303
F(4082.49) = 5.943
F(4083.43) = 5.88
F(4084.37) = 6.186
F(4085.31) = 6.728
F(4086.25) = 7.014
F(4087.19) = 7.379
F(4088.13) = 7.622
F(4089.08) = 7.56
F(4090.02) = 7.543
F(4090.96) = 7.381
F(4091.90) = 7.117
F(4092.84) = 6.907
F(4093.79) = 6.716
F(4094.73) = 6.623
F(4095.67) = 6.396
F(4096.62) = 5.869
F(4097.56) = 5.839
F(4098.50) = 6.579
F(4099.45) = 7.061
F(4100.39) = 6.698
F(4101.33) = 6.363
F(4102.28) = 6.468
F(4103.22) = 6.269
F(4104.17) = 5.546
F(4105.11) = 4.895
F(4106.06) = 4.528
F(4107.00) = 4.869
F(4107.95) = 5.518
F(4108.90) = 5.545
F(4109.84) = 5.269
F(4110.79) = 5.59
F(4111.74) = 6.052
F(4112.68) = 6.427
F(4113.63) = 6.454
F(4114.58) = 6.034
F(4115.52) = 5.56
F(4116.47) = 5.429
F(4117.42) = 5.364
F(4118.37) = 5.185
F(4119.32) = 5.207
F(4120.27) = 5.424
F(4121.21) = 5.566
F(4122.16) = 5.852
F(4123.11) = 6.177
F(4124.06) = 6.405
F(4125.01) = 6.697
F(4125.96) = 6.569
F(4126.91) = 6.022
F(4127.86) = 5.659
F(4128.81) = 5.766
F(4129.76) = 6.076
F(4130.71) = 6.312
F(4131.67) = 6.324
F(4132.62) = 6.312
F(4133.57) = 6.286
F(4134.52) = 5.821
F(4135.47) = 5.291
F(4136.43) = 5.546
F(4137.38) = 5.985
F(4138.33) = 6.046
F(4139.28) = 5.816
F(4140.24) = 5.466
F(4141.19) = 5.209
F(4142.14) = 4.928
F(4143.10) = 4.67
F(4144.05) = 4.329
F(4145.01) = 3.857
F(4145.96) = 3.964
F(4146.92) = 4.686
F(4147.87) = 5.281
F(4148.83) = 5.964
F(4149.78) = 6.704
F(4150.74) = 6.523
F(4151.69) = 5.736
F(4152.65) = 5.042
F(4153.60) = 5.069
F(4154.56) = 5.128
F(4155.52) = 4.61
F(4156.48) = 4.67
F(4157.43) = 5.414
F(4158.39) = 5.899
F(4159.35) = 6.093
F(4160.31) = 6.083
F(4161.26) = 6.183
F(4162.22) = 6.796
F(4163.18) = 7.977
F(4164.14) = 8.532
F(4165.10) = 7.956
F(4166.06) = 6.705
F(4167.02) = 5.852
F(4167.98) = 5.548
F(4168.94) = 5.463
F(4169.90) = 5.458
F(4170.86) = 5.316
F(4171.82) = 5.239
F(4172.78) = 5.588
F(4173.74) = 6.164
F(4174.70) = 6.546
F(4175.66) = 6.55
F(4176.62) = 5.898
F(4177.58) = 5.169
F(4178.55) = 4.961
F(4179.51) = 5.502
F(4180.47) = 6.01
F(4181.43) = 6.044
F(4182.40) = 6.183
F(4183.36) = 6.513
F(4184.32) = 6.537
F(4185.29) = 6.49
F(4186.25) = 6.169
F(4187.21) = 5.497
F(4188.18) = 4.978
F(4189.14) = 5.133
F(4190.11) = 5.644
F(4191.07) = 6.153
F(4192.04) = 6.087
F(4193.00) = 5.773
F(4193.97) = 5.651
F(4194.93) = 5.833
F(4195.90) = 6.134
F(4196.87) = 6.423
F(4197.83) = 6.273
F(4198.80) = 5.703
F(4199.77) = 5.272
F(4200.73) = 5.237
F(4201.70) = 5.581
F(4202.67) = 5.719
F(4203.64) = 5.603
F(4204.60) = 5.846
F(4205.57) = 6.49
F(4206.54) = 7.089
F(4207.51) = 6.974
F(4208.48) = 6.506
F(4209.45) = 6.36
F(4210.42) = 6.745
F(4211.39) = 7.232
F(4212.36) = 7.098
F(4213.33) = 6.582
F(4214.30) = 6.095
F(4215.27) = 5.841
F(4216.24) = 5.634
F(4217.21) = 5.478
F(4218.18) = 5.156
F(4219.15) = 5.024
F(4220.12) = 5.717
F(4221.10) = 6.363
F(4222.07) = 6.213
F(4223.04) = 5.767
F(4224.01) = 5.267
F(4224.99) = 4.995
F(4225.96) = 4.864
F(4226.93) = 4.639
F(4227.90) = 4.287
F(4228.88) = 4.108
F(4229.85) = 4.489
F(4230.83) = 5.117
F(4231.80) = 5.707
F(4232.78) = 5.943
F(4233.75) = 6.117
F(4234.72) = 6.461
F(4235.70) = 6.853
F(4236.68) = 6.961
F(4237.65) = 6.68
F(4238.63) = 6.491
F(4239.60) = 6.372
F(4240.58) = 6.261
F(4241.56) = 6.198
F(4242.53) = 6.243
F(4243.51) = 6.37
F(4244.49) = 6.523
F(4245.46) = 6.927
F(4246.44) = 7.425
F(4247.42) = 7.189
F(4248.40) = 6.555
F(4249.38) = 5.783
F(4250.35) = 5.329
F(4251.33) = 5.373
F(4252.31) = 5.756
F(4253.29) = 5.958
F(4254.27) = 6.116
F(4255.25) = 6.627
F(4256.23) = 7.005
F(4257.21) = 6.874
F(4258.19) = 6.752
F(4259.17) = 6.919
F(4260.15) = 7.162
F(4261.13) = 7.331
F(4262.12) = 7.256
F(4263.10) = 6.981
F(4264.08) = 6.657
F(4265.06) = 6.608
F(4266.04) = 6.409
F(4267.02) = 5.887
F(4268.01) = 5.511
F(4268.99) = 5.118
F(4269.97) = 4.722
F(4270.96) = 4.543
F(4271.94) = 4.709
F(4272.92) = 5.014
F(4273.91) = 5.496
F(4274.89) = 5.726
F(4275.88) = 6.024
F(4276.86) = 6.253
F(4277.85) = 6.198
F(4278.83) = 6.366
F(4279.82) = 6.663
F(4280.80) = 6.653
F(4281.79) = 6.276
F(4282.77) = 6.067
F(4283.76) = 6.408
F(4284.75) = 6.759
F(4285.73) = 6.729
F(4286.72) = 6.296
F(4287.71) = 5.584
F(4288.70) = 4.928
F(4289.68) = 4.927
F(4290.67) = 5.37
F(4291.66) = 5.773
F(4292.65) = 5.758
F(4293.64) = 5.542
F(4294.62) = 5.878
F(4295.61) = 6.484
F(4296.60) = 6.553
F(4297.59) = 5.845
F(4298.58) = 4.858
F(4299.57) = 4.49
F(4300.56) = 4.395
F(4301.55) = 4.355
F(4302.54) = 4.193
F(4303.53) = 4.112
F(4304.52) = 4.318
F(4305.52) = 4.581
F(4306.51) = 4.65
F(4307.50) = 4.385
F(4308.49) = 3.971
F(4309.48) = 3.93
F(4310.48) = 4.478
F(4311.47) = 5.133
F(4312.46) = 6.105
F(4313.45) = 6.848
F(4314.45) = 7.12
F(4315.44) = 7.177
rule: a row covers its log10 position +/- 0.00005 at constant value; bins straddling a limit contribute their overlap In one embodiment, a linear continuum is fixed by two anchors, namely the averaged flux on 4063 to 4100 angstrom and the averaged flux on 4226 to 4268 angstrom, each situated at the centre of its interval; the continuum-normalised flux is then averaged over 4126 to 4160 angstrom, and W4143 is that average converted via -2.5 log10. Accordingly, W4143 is 0.11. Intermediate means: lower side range 6.05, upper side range 6.23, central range 5.52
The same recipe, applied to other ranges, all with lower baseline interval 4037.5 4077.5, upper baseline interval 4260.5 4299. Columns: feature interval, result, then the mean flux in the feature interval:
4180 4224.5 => -0.03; 6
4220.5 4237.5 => 0.06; 5.56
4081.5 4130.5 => -0.09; 6.16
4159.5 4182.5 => -0.07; 6.15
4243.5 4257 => -0.08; 6.36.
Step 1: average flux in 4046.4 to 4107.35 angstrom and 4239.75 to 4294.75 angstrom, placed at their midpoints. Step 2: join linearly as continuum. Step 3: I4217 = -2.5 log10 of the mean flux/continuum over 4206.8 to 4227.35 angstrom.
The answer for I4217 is 0.02 mag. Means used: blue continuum 5.93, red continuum 6.14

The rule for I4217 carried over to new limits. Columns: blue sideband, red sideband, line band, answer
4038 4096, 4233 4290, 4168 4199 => 0.05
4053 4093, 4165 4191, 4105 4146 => 0.05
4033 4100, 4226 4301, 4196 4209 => -0.01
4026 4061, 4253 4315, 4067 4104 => -0.05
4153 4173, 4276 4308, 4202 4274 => -0.06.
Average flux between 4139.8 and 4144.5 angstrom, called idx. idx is 4.92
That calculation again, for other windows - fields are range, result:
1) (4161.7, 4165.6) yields 7.78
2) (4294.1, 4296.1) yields 6.19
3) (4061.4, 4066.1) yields 4.64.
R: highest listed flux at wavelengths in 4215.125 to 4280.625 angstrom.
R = 7.425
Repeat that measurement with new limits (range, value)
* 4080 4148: 7.622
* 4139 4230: 8.532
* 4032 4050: 6.744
